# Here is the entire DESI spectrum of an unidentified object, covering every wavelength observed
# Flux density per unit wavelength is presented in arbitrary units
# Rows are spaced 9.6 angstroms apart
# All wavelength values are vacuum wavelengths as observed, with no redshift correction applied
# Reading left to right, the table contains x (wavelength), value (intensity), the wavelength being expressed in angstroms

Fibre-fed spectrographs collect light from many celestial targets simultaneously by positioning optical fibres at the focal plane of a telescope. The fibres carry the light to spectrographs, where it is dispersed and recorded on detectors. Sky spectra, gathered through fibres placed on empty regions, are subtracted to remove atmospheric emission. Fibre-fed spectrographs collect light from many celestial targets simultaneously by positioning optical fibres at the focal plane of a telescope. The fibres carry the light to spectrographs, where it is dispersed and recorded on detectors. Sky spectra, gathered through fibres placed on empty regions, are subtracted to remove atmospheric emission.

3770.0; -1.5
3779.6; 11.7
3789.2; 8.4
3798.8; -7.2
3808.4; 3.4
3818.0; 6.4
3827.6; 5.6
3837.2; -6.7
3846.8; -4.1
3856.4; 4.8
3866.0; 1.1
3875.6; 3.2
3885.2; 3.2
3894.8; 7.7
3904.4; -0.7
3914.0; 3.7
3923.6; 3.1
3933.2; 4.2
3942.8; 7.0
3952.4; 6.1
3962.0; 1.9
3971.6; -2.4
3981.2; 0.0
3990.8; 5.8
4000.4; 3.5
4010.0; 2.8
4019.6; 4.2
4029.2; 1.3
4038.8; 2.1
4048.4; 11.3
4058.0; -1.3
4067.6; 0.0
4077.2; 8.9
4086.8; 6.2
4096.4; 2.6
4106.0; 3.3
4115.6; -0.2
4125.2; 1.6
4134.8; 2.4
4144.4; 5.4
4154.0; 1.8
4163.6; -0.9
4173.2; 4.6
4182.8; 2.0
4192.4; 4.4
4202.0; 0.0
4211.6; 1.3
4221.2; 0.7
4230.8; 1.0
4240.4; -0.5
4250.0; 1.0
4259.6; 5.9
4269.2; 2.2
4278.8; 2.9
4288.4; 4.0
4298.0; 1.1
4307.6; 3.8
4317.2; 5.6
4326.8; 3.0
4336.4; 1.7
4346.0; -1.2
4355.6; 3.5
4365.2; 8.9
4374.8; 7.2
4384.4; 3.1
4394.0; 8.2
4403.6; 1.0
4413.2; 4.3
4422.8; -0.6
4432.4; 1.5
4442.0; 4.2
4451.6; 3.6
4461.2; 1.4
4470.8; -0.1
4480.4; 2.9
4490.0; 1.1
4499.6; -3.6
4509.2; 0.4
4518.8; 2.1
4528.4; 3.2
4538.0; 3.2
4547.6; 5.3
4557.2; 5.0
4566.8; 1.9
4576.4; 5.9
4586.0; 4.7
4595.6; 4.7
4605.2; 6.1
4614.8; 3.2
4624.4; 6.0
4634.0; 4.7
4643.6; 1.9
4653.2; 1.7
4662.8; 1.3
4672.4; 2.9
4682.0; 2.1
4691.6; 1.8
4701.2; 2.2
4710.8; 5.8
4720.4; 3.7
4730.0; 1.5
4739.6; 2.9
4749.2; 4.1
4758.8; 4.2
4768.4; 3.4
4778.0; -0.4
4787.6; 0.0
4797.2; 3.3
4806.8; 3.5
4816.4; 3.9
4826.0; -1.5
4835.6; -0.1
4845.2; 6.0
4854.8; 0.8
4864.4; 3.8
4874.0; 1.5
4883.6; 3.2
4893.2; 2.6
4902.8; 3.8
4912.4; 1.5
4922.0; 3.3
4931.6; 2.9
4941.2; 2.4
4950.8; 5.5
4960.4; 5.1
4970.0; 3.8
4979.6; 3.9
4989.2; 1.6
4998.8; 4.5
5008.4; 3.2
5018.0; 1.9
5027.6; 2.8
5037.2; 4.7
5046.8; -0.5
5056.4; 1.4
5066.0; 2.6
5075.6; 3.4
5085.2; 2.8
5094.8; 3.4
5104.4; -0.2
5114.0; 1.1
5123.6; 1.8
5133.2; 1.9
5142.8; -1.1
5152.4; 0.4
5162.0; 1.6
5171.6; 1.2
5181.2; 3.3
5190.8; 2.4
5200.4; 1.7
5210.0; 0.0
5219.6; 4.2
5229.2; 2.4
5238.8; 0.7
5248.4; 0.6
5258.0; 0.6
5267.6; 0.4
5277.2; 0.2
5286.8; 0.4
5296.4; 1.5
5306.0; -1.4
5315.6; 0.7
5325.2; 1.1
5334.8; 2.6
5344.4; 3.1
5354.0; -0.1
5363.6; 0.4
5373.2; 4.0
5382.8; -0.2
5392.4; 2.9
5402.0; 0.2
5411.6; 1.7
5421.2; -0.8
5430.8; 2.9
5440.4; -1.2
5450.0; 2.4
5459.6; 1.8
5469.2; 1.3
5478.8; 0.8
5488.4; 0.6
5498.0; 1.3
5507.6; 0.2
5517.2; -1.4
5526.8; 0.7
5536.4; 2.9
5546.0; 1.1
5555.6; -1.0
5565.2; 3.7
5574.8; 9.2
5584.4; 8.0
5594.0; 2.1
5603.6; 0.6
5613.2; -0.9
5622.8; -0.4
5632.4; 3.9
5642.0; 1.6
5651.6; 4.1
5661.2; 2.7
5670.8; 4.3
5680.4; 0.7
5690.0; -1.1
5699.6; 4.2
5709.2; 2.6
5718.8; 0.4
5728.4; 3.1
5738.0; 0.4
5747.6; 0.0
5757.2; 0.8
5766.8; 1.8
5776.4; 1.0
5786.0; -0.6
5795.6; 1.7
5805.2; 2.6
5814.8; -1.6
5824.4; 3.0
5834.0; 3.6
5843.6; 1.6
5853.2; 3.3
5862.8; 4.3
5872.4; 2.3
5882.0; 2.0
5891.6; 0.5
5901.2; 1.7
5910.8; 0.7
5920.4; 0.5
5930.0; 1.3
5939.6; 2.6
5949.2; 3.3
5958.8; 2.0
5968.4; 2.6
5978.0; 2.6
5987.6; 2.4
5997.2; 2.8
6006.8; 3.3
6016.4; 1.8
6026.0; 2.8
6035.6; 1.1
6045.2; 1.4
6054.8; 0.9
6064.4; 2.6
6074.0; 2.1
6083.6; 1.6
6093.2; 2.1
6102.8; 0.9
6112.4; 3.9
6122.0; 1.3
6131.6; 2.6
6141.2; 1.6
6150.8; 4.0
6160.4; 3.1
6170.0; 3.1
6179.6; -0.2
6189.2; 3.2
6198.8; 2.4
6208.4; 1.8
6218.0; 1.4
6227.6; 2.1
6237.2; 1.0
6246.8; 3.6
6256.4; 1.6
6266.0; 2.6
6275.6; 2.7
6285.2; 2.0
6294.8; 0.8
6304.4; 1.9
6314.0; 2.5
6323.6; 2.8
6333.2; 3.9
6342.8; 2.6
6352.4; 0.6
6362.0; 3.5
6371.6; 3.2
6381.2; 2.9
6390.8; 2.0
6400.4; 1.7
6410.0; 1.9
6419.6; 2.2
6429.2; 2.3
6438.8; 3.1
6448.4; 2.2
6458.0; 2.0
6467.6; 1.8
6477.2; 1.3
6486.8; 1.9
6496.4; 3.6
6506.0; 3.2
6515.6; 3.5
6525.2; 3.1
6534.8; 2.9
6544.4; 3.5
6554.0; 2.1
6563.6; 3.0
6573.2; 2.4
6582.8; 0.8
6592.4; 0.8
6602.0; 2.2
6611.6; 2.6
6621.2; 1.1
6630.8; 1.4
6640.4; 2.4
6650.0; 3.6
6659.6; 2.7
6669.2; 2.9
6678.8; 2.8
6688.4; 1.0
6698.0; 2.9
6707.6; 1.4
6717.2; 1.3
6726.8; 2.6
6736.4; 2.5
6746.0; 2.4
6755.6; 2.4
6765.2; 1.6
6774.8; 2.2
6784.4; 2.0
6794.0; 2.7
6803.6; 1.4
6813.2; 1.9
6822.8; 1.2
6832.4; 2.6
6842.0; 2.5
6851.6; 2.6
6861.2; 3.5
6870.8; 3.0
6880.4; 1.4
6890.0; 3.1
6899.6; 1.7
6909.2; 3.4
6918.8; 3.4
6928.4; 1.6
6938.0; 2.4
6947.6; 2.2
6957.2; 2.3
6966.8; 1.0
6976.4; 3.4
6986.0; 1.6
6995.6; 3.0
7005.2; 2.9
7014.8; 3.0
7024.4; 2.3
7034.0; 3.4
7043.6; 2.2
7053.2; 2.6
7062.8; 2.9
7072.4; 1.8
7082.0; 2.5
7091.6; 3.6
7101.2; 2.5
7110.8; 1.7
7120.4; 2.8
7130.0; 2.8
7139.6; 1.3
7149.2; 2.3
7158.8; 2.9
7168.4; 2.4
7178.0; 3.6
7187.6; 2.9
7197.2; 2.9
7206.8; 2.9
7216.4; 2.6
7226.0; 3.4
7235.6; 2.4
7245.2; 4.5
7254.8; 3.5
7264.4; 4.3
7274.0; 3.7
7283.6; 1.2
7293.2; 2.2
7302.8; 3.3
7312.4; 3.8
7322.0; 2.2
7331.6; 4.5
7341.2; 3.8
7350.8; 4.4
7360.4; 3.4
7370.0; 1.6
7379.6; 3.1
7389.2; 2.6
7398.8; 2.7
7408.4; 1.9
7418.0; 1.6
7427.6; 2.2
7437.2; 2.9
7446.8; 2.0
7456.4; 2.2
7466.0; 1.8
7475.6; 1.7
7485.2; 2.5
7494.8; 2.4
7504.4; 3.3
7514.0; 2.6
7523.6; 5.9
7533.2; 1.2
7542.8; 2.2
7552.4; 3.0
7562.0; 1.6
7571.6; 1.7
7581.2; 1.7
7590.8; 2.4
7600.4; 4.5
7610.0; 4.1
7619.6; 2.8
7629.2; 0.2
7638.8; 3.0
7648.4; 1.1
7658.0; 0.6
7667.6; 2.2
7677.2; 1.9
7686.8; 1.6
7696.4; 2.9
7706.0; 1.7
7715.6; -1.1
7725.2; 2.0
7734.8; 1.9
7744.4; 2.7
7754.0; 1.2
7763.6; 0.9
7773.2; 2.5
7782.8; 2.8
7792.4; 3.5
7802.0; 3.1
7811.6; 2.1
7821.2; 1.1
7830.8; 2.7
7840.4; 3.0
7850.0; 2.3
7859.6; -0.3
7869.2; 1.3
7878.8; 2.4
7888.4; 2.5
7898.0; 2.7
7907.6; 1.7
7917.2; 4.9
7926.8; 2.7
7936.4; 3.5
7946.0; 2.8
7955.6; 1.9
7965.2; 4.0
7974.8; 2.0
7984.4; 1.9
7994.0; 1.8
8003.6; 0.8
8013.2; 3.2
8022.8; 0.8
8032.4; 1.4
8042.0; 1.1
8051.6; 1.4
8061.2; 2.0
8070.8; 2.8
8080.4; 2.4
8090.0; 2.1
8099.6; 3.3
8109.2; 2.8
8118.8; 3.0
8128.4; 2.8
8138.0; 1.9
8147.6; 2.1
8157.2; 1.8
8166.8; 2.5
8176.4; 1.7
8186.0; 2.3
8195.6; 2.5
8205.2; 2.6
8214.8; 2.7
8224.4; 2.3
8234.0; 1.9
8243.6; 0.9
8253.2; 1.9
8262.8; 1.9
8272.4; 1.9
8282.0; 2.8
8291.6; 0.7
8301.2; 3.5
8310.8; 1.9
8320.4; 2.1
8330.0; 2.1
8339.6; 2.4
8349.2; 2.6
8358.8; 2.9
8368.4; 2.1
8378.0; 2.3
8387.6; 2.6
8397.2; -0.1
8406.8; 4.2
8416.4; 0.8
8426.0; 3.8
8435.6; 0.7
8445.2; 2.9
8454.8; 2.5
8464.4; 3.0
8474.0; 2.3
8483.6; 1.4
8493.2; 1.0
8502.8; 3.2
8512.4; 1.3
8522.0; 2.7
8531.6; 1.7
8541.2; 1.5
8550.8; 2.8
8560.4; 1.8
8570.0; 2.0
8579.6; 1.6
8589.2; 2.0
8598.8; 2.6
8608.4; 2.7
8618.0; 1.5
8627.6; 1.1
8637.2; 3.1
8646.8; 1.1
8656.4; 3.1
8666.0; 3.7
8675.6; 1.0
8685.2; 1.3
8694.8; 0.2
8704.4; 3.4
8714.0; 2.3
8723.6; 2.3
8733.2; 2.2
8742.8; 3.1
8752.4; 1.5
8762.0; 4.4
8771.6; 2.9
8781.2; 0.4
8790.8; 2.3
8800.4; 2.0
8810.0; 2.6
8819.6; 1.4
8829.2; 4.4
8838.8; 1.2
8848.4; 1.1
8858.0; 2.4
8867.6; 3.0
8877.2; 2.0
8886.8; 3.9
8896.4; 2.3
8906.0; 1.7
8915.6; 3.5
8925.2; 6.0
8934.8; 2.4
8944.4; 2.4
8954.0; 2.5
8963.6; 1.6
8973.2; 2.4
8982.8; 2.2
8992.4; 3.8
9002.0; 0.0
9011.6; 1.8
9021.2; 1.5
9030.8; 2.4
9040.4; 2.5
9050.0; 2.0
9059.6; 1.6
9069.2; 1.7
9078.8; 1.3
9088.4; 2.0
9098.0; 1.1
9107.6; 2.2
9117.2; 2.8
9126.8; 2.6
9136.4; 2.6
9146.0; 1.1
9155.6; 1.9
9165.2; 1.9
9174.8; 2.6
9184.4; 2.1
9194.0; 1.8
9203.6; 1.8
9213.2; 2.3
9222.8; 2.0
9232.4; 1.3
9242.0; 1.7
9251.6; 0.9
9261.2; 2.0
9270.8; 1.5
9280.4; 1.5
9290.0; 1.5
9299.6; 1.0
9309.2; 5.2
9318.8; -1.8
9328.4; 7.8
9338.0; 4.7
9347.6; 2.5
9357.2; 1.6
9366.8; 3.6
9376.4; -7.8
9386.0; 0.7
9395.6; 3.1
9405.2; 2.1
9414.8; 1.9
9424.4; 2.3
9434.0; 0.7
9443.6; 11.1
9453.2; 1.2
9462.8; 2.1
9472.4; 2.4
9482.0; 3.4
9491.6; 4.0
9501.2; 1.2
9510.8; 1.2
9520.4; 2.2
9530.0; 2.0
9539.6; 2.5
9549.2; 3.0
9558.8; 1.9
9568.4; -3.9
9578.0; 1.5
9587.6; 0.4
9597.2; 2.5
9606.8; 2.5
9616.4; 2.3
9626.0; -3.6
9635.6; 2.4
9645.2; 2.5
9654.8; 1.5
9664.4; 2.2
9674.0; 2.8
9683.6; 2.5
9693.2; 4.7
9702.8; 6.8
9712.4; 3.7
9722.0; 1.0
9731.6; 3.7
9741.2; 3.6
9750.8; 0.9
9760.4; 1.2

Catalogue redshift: 1.604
